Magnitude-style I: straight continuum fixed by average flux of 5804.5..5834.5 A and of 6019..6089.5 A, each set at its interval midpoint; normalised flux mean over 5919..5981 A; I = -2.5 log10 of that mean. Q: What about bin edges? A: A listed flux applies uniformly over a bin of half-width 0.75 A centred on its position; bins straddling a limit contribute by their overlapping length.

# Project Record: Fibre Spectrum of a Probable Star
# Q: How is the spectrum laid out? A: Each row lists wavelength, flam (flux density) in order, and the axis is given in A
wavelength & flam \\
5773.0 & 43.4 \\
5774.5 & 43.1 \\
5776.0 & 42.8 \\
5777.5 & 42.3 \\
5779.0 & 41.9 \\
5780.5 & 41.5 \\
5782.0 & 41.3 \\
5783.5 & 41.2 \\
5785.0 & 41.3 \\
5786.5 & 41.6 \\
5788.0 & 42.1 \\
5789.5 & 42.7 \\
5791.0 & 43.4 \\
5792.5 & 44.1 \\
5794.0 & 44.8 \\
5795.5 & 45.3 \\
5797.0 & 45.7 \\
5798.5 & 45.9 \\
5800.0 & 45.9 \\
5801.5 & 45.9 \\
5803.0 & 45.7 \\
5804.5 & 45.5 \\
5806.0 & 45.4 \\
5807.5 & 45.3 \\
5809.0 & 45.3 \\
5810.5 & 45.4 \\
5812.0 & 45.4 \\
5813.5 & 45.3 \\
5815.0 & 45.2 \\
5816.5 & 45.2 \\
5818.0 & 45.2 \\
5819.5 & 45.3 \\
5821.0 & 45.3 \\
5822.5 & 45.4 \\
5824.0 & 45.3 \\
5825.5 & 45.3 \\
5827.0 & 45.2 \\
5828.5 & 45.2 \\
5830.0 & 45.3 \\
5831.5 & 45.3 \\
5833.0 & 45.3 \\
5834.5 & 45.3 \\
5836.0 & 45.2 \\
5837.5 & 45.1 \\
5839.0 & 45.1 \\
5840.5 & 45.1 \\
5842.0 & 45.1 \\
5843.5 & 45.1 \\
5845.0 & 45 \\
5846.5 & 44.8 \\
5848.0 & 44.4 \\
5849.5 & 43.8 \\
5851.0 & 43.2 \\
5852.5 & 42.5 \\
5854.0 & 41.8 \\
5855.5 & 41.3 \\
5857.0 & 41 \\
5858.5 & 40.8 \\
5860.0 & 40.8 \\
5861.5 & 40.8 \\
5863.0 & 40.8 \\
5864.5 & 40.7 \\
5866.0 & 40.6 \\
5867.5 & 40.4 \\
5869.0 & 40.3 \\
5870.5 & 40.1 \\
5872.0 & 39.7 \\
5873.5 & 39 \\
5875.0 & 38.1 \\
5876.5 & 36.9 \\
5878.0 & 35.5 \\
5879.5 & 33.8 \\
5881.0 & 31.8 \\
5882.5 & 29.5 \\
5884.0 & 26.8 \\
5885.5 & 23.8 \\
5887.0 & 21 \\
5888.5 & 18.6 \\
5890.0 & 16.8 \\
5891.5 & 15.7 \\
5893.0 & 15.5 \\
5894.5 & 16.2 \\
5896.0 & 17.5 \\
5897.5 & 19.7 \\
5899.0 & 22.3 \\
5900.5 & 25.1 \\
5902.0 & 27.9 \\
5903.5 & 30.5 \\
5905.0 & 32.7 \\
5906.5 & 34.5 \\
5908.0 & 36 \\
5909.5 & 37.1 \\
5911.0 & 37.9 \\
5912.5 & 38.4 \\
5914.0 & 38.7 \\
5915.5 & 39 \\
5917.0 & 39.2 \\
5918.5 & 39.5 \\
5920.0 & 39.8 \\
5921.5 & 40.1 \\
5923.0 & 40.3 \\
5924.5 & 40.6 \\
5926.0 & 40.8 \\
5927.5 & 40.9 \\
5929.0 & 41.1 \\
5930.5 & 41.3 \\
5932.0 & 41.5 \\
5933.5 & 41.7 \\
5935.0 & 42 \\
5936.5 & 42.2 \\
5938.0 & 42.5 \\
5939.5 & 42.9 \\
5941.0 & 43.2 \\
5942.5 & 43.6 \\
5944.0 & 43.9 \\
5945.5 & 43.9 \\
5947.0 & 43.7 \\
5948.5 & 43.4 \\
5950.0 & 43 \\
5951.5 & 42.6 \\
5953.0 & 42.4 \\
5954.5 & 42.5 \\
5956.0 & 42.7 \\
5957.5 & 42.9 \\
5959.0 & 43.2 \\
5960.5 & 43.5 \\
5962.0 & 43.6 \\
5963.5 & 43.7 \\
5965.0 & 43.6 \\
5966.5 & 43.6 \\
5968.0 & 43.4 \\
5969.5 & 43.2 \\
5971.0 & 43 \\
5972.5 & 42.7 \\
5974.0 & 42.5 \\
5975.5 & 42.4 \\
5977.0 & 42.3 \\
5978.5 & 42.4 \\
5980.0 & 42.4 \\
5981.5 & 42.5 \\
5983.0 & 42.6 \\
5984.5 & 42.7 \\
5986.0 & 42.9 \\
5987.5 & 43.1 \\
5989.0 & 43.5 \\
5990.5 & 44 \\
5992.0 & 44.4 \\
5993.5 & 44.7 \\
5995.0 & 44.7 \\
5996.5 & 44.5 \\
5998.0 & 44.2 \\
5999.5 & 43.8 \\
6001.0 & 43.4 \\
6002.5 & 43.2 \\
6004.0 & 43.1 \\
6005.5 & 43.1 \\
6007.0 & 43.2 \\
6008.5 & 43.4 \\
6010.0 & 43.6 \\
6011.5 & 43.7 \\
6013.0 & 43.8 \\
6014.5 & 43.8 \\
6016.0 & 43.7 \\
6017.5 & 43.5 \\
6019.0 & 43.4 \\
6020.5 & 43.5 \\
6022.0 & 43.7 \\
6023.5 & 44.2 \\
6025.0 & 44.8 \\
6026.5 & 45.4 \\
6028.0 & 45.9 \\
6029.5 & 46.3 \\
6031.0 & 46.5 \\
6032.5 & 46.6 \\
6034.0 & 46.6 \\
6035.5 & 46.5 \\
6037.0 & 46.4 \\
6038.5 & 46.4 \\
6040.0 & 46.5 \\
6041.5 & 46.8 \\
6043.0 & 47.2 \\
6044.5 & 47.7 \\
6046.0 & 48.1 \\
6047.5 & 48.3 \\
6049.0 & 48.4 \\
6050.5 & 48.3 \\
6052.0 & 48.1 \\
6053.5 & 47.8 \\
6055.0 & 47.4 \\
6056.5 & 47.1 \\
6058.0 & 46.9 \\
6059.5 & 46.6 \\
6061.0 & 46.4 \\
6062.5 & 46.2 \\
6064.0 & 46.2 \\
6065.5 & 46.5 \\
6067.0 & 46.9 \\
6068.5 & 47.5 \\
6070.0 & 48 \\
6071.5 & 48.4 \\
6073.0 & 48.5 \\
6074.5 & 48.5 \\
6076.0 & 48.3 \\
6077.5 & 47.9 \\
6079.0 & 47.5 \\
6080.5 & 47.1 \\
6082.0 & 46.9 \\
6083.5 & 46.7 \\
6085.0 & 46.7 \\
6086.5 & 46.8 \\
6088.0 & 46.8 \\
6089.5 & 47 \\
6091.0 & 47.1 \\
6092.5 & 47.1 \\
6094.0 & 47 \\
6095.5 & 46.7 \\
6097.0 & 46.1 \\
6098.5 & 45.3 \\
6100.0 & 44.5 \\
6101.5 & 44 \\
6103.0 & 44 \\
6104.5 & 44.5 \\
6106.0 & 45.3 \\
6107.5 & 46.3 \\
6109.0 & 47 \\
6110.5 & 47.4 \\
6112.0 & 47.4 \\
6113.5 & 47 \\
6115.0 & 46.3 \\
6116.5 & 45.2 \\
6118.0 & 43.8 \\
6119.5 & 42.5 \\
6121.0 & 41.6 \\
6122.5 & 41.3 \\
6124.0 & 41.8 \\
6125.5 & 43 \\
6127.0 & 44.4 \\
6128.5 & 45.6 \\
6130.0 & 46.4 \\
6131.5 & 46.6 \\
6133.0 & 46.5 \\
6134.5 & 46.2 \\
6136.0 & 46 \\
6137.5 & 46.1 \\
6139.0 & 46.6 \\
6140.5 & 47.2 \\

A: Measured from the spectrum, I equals 0.09 mag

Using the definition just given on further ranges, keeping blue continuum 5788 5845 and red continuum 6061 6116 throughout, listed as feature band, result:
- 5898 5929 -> 0.26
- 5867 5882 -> 0.21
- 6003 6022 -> 0.07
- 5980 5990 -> 0.08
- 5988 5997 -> 0.05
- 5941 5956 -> 0.07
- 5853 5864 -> 0.11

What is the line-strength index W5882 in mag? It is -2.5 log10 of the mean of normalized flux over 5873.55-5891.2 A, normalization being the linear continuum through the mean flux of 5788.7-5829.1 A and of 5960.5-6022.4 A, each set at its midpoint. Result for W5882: 0.48 mag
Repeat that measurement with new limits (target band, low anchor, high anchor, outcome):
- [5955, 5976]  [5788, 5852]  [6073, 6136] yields 0.056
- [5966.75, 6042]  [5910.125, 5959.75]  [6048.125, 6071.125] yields 0.017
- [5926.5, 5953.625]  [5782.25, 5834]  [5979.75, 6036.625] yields 0.045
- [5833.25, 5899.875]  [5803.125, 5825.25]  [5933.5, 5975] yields 0.242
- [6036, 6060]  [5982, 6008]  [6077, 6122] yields -0.061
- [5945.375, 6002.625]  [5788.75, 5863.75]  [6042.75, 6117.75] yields 0.064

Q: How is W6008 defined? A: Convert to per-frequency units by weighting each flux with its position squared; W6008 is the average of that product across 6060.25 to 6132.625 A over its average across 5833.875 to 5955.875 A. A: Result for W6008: 1.3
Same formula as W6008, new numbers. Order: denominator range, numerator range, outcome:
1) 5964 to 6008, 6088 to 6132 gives 1.09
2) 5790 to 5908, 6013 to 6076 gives 1.28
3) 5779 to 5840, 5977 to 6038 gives 1.06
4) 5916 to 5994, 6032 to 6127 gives 1.14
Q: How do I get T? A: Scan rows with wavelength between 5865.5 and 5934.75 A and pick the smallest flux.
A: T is 15.5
